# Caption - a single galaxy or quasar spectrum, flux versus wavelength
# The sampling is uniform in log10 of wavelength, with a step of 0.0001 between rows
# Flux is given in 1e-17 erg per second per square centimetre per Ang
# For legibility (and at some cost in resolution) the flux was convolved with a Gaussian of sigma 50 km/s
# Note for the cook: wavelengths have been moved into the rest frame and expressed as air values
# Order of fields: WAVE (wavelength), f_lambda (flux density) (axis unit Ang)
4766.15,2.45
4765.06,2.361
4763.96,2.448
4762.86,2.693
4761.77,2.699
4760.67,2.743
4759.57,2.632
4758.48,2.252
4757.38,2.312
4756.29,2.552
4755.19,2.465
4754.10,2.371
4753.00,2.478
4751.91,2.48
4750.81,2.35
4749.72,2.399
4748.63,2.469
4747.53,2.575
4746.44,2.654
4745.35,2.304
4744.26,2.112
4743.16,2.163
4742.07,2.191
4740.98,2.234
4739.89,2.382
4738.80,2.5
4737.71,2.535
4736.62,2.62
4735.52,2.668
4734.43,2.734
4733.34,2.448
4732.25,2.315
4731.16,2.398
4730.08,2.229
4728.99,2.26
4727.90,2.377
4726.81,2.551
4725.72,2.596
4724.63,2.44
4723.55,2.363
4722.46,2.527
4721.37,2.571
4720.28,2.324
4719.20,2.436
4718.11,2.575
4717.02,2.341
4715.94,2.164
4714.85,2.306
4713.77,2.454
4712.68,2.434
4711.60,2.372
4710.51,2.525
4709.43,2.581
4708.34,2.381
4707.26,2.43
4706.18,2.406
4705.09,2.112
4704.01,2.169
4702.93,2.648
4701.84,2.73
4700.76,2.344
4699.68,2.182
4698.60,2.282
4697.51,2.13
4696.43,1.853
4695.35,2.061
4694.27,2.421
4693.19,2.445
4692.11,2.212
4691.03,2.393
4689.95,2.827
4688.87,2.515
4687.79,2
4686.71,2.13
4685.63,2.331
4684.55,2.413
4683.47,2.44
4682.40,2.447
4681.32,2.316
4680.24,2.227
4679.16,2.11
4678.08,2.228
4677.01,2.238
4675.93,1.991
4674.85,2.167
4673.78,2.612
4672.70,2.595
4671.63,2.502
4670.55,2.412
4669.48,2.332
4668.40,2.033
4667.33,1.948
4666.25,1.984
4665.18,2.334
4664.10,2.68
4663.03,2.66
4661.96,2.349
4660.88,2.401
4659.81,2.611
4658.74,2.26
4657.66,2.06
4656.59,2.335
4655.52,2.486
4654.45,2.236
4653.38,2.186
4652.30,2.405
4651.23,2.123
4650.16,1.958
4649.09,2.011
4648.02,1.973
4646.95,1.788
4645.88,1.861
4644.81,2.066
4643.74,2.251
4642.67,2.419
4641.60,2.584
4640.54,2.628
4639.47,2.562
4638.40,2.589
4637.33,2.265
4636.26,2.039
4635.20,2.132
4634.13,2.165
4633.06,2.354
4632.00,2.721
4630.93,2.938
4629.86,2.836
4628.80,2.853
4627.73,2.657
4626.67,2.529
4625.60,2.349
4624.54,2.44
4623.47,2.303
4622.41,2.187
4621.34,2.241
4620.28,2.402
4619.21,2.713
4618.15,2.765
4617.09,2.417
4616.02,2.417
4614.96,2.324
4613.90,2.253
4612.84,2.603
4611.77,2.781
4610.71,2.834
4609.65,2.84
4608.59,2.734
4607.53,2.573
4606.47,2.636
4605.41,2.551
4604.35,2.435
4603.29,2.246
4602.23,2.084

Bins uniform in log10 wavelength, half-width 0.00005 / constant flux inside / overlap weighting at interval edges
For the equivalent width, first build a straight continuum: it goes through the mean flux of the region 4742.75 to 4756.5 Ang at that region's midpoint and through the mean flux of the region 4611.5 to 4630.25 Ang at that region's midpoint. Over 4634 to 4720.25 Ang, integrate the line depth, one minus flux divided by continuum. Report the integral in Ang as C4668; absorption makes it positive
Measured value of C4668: 5.3 Ang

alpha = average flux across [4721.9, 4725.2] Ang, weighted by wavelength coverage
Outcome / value 2.45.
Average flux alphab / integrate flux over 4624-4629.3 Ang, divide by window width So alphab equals 2.56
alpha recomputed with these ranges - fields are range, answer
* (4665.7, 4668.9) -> 1.99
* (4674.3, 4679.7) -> 2.15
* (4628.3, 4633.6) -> 2.74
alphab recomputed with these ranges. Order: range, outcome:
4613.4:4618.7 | 2.44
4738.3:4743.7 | 2.3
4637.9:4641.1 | 2.6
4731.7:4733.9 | 2.38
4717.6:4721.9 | 2.48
